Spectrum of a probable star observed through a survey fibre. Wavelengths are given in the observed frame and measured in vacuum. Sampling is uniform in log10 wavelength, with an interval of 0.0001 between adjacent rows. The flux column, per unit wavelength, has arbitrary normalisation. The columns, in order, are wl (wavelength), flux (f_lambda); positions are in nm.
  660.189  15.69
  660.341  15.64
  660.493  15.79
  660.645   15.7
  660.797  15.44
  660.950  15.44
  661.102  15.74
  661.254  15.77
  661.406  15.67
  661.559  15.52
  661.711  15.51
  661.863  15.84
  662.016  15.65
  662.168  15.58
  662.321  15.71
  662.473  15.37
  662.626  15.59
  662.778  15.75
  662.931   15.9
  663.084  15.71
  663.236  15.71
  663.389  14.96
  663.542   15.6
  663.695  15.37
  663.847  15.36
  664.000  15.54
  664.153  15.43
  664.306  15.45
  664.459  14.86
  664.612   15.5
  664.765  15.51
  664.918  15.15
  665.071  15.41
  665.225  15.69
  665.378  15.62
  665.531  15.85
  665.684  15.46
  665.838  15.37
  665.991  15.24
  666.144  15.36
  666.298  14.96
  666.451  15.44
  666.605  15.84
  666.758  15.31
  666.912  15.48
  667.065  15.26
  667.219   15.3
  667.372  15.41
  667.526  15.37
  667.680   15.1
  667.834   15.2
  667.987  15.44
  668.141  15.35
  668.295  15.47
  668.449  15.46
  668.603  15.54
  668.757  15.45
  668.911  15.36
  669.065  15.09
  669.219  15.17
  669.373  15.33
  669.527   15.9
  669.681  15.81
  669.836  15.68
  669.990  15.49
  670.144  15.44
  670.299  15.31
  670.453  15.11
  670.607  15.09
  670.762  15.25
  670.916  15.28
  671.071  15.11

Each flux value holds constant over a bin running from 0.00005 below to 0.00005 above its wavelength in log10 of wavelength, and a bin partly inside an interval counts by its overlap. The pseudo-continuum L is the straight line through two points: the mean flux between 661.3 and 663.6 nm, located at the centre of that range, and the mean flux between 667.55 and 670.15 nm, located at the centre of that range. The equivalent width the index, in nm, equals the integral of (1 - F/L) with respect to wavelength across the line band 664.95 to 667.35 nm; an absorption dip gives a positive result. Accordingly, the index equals 0.011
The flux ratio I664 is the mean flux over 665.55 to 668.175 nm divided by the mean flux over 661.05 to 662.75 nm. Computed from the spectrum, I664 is 0.98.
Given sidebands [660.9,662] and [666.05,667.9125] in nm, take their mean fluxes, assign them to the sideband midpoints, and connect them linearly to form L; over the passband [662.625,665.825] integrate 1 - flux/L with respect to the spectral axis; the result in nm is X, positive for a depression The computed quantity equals 0.00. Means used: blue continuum 15.6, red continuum 15.3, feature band 15.5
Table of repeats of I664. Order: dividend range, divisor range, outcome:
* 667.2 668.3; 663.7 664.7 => 1.00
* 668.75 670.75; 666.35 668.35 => 1.00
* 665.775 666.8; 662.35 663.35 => 0.98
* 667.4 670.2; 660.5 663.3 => 0.99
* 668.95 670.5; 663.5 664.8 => 1.00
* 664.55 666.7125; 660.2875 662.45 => 0.99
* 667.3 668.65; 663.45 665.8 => 0.99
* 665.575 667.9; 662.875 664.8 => 0.99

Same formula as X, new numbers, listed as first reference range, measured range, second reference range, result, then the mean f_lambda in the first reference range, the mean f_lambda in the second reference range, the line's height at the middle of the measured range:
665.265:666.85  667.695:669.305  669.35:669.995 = 0.03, 15.5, 15.7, 15.6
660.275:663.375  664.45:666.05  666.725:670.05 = 0.01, 15.6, 15.4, 15.5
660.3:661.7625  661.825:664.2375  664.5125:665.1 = -0.01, 15.6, 15.4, 15.5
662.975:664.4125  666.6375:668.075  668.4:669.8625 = 0.01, 15.5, 15.5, 15.5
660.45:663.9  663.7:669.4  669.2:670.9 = 0.04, 15.6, 15.4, 15.5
